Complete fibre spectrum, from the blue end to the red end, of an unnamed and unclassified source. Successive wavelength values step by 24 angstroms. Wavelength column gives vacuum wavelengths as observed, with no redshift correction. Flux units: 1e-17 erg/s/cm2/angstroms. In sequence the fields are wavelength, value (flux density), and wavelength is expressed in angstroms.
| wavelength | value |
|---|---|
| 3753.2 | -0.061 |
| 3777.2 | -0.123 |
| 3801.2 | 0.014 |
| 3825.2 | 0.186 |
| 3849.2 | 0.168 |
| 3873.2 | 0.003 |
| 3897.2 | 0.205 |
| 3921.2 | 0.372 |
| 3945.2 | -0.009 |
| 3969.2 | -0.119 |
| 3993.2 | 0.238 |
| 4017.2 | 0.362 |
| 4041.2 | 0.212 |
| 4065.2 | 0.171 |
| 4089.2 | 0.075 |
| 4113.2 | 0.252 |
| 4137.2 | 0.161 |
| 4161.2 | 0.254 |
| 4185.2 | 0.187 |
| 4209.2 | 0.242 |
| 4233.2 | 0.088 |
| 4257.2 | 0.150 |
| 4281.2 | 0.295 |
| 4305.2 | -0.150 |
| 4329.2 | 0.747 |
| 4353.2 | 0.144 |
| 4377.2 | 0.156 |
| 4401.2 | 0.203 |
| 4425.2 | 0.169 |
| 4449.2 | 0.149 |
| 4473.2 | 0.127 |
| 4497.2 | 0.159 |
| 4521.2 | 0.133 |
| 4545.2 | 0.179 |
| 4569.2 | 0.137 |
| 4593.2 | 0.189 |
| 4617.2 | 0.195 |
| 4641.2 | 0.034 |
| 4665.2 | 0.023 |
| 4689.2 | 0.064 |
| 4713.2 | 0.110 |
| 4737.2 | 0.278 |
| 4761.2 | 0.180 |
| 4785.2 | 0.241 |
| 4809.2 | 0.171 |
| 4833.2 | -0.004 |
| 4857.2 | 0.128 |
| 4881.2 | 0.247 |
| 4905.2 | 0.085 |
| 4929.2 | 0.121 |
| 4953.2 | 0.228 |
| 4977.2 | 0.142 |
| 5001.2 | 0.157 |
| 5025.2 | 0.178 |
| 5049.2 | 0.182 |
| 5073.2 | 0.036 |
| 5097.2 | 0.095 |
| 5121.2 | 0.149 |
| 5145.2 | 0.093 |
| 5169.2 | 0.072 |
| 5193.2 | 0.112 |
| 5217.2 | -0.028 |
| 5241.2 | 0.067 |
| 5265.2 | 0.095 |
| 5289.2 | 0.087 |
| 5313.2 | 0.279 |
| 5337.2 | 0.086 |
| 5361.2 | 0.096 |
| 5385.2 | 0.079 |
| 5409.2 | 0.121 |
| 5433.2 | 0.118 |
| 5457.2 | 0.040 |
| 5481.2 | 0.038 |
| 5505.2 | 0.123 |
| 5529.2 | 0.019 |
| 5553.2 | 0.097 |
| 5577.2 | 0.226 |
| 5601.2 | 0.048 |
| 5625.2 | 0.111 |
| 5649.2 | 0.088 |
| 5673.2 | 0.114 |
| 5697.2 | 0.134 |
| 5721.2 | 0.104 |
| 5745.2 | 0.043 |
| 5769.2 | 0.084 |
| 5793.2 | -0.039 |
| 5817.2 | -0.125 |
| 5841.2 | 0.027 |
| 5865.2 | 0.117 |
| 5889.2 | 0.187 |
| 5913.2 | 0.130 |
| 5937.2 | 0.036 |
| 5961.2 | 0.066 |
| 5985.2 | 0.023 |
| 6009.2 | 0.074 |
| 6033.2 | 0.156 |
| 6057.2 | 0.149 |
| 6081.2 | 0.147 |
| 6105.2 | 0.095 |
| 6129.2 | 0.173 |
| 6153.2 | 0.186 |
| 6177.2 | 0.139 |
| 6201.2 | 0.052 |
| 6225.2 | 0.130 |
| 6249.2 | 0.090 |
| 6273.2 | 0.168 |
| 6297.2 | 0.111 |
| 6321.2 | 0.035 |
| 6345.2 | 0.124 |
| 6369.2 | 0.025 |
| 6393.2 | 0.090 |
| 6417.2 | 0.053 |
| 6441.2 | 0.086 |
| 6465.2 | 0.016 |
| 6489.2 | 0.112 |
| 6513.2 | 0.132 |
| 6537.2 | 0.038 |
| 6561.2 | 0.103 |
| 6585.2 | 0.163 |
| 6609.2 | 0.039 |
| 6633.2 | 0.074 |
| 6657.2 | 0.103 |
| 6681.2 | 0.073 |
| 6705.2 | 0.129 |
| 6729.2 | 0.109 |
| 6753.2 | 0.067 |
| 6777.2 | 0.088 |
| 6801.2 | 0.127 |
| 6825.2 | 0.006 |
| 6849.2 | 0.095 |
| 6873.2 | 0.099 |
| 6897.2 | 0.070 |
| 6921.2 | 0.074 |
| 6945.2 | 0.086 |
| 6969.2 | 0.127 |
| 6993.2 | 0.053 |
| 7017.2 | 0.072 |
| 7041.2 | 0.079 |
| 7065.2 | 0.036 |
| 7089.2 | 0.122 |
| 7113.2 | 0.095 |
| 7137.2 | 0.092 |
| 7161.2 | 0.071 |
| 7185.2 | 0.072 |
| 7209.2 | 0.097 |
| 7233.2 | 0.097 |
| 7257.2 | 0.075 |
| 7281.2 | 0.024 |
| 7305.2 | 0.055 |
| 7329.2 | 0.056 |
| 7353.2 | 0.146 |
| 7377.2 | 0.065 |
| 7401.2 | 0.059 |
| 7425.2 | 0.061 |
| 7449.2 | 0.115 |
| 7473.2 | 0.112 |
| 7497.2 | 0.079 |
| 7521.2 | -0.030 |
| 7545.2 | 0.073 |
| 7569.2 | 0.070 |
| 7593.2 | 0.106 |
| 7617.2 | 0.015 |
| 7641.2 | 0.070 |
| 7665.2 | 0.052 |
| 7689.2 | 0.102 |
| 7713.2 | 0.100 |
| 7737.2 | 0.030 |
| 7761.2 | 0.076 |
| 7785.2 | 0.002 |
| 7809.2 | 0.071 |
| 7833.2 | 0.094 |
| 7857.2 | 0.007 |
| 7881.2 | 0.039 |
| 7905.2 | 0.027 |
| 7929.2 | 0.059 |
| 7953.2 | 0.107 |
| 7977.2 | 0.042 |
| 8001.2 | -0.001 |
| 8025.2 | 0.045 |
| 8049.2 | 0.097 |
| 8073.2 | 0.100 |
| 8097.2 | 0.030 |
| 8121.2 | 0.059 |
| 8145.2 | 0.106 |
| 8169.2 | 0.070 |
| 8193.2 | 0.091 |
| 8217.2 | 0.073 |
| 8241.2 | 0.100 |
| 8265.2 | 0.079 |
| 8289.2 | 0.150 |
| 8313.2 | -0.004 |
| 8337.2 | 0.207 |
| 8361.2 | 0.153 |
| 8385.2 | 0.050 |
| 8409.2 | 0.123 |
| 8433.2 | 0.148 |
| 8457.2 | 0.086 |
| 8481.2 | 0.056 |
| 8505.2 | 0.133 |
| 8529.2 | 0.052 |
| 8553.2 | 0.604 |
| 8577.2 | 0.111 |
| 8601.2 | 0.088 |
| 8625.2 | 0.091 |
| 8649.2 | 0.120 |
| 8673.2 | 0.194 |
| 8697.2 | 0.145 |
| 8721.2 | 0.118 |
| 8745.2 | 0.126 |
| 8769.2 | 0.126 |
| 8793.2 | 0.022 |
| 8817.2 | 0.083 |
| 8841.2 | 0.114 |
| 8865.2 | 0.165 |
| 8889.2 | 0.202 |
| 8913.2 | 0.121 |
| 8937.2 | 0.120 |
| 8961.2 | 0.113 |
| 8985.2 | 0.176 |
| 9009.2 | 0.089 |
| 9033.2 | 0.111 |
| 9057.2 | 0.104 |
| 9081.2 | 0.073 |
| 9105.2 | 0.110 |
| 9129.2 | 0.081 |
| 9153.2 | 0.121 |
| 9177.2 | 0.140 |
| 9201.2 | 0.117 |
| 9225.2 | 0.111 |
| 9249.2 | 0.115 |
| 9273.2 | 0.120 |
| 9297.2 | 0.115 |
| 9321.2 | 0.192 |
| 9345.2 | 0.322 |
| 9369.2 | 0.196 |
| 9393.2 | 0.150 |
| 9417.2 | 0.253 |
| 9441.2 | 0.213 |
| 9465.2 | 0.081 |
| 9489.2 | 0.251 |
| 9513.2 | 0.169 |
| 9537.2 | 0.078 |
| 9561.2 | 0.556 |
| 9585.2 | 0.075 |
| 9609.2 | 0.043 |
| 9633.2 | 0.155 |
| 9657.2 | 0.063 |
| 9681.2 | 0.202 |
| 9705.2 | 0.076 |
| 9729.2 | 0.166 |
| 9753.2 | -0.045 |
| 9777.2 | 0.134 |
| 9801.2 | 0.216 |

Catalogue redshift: 1.29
